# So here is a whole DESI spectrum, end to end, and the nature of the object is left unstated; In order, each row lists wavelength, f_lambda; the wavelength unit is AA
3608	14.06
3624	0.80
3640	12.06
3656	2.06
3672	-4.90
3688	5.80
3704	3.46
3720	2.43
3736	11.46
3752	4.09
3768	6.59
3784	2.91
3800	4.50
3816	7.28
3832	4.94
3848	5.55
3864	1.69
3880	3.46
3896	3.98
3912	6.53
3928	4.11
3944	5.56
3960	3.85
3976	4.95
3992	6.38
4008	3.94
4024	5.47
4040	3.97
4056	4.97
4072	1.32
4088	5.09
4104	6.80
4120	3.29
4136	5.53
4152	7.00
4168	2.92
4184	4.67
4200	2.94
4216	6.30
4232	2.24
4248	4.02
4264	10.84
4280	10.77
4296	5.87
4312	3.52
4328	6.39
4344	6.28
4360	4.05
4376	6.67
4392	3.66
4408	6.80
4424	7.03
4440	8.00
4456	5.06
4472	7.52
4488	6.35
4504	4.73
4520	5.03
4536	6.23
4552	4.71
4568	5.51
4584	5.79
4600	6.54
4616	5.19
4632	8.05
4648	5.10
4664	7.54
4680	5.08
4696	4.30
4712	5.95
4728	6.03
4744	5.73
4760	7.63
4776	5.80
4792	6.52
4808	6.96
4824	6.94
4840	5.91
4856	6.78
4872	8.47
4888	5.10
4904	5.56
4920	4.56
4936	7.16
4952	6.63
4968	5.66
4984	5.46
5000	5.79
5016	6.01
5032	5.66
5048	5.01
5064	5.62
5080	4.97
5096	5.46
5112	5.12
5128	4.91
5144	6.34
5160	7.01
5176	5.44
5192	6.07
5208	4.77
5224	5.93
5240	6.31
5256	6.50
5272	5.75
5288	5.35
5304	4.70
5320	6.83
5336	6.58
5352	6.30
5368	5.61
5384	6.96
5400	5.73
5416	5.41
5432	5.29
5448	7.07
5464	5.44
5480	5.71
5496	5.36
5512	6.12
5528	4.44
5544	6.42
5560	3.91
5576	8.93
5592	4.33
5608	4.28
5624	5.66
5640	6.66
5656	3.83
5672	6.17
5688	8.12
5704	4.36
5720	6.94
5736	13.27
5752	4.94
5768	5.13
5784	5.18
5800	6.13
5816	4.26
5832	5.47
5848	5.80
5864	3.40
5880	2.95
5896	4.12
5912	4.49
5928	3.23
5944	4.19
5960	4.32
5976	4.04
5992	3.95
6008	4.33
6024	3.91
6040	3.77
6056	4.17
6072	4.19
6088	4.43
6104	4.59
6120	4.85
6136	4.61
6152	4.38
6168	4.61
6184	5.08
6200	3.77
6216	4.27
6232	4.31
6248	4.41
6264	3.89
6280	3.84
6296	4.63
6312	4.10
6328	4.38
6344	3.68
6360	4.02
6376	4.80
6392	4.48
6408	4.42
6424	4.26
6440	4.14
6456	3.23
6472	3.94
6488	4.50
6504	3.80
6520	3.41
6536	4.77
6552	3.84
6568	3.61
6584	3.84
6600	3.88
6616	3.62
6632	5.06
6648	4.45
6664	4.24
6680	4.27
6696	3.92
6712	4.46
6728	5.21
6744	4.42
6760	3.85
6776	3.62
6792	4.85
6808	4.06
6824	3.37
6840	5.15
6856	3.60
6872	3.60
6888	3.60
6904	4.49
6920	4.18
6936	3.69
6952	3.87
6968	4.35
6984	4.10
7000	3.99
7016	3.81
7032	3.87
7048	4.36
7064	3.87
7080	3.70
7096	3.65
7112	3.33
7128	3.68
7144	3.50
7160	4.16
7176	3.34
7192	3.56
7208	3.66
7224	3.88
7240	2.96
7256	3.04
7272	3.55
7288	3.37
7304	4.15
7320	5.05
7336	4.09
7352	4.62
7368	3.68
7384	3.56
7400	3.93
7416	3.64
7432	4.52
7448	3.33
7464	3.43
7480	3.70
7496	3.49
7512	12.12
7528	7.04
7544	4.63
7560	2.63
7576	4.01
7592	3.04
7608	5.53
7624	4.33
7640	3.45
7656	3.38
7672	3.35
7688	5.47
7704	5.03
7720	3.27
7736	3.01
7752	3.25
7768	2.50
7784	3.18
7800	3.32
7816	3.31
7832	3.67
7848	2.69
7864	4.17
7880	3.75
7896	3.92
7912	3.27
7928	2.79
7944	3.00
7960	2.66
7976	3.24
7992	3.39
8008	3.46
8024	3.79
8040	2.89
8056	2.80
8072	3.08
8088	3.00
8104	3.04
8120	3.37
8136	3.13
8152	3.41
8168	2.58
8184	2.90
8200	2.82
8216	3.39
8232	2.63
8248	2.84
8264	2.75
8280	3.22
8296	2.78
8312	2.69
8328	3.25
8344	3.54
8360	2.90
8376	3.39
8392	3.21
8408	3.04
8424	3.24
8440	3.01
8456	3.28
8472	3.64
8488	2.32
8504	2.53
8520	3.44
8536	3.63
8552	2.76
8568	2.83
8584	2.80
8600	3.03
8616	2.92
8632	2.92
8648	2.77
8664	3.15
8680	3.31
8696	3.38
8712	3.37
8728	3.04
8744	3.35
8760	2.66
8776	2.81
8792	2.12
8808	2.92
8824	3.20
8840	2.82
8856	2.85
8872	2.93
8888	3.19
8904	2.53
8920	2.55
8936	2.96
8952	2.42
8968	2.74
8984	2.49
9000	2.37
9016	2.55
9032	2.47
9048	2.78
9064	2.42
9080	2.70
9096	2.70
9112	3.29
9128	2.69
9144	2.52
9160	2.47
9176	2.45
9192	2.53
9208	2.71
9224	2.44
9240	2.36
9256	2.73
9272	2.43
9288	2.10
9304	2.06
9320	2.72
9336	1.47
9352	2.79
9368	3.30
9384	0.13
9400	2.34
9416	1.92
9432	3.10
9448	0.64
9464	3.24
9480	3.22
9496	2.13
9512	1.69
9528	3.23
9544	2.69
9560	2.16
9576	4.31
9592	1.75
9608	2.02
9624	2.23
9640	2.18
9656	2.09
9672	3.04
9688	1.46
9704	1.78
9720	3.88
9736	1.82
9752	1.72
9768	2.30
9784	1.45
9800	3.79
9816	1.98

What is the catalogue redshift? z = 0.145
